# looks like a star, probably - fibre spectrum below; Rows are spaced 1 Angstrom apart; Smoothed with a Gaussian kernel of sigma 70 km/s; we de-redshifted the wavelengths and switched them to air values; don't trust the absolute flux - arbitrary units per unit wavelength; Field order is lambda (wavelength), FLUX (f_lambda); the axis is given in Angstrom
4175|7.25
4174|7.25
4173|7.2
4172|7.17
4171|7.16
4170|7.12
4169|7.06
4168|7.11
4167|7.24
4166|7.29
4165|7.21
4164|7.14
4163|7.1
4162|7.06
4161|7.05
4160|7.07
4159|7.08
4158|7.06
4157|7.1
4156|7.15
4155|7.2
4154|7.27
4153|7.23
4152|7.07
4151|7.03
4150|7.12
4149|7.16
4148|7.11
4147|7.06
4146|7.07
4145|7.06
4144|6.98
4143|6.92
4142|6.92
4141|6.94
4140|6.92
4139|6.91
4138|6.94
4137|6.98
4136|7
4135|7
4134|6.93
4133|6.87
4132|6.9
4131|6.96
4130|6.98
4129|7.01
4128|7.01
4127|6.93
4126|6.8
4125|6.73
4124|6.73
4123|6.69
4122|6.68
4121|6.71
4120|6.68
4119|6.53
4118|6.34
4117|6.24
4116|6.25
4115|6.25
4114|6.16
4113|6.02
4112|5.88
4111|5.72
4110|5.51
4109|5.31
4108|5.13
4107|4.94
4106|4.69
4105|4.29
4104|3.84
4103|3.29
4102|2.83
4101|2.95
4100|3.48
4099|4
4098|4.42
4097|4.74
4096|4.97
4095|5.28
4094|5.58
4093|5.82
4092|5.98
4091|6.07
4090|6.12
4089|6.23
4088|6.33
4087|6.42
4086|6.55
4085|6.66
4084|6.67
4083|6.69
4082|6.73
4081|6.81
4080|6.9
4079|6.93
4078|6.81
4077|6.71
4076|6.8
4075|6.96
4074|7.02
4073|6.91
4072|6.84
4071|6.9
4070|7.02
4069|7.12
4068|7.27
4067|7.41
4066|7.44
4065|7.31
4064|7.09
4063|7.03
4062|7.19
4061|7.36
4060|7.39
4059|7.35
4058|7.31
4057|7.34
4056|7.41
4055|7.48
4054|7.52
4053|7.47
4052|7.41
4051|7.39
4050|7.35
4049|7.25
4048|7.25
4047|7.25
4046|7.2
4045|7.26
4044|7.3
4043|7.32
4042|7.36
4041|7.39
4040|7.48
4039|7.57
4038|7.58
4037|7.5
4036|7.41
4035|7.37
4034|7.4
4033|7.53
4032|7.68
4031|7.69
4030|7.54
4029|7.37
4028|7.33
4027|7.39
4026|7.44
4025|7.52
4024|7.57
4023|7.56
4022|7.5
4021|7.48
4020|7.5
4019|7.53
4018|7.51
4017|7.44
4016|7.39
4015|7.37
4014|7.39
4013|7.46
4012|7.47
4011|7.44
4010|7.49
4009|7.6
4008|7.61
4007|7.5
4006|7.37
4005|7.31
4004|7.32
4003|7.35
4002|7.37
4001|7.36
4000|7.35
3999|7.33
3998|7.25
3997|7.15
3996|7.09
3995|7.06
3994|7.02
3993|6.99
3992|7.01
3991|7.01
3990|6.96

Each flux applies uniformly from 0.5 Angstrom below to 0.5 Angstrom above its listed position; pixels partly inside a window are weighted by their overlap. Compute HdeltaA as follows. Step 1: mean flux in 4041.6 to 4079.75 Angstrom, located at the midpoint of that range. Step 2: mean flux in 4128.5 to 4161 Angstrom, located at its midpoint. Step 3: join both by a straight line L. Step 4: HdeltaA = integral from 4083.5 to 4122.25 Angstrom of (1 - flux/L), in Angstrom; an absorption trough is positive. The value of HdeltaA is 9.0 Angstrom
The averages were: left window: 7.2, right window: 7.03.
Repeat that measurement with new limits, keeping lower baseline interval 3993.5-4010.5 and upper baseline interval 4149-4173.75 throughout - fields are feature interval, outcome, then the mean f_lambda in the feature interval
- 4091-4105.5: 5.56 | 4.45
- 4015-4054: -0.78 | 7.43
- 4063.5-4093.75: 2.07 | 6.74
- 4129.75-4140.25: 0.33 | 6.94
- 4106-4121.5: 2.71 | 5.94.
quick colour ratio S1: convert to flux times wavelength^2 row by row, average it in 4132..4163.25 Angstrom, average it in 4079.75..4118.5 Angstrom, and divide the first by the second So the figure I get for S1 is 1.32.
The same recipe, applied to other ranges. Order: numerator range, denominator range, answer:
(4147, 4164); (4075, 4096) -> 1.15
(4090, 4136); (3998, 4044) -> 0.81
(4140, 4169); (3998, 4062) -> 1.02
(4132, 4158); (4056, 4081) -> 1.03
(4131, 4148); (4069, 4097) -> 1.11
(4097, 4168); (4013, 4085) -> 0.91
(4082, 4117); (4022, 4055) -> 0.74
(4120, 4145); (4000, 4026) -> 0.98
